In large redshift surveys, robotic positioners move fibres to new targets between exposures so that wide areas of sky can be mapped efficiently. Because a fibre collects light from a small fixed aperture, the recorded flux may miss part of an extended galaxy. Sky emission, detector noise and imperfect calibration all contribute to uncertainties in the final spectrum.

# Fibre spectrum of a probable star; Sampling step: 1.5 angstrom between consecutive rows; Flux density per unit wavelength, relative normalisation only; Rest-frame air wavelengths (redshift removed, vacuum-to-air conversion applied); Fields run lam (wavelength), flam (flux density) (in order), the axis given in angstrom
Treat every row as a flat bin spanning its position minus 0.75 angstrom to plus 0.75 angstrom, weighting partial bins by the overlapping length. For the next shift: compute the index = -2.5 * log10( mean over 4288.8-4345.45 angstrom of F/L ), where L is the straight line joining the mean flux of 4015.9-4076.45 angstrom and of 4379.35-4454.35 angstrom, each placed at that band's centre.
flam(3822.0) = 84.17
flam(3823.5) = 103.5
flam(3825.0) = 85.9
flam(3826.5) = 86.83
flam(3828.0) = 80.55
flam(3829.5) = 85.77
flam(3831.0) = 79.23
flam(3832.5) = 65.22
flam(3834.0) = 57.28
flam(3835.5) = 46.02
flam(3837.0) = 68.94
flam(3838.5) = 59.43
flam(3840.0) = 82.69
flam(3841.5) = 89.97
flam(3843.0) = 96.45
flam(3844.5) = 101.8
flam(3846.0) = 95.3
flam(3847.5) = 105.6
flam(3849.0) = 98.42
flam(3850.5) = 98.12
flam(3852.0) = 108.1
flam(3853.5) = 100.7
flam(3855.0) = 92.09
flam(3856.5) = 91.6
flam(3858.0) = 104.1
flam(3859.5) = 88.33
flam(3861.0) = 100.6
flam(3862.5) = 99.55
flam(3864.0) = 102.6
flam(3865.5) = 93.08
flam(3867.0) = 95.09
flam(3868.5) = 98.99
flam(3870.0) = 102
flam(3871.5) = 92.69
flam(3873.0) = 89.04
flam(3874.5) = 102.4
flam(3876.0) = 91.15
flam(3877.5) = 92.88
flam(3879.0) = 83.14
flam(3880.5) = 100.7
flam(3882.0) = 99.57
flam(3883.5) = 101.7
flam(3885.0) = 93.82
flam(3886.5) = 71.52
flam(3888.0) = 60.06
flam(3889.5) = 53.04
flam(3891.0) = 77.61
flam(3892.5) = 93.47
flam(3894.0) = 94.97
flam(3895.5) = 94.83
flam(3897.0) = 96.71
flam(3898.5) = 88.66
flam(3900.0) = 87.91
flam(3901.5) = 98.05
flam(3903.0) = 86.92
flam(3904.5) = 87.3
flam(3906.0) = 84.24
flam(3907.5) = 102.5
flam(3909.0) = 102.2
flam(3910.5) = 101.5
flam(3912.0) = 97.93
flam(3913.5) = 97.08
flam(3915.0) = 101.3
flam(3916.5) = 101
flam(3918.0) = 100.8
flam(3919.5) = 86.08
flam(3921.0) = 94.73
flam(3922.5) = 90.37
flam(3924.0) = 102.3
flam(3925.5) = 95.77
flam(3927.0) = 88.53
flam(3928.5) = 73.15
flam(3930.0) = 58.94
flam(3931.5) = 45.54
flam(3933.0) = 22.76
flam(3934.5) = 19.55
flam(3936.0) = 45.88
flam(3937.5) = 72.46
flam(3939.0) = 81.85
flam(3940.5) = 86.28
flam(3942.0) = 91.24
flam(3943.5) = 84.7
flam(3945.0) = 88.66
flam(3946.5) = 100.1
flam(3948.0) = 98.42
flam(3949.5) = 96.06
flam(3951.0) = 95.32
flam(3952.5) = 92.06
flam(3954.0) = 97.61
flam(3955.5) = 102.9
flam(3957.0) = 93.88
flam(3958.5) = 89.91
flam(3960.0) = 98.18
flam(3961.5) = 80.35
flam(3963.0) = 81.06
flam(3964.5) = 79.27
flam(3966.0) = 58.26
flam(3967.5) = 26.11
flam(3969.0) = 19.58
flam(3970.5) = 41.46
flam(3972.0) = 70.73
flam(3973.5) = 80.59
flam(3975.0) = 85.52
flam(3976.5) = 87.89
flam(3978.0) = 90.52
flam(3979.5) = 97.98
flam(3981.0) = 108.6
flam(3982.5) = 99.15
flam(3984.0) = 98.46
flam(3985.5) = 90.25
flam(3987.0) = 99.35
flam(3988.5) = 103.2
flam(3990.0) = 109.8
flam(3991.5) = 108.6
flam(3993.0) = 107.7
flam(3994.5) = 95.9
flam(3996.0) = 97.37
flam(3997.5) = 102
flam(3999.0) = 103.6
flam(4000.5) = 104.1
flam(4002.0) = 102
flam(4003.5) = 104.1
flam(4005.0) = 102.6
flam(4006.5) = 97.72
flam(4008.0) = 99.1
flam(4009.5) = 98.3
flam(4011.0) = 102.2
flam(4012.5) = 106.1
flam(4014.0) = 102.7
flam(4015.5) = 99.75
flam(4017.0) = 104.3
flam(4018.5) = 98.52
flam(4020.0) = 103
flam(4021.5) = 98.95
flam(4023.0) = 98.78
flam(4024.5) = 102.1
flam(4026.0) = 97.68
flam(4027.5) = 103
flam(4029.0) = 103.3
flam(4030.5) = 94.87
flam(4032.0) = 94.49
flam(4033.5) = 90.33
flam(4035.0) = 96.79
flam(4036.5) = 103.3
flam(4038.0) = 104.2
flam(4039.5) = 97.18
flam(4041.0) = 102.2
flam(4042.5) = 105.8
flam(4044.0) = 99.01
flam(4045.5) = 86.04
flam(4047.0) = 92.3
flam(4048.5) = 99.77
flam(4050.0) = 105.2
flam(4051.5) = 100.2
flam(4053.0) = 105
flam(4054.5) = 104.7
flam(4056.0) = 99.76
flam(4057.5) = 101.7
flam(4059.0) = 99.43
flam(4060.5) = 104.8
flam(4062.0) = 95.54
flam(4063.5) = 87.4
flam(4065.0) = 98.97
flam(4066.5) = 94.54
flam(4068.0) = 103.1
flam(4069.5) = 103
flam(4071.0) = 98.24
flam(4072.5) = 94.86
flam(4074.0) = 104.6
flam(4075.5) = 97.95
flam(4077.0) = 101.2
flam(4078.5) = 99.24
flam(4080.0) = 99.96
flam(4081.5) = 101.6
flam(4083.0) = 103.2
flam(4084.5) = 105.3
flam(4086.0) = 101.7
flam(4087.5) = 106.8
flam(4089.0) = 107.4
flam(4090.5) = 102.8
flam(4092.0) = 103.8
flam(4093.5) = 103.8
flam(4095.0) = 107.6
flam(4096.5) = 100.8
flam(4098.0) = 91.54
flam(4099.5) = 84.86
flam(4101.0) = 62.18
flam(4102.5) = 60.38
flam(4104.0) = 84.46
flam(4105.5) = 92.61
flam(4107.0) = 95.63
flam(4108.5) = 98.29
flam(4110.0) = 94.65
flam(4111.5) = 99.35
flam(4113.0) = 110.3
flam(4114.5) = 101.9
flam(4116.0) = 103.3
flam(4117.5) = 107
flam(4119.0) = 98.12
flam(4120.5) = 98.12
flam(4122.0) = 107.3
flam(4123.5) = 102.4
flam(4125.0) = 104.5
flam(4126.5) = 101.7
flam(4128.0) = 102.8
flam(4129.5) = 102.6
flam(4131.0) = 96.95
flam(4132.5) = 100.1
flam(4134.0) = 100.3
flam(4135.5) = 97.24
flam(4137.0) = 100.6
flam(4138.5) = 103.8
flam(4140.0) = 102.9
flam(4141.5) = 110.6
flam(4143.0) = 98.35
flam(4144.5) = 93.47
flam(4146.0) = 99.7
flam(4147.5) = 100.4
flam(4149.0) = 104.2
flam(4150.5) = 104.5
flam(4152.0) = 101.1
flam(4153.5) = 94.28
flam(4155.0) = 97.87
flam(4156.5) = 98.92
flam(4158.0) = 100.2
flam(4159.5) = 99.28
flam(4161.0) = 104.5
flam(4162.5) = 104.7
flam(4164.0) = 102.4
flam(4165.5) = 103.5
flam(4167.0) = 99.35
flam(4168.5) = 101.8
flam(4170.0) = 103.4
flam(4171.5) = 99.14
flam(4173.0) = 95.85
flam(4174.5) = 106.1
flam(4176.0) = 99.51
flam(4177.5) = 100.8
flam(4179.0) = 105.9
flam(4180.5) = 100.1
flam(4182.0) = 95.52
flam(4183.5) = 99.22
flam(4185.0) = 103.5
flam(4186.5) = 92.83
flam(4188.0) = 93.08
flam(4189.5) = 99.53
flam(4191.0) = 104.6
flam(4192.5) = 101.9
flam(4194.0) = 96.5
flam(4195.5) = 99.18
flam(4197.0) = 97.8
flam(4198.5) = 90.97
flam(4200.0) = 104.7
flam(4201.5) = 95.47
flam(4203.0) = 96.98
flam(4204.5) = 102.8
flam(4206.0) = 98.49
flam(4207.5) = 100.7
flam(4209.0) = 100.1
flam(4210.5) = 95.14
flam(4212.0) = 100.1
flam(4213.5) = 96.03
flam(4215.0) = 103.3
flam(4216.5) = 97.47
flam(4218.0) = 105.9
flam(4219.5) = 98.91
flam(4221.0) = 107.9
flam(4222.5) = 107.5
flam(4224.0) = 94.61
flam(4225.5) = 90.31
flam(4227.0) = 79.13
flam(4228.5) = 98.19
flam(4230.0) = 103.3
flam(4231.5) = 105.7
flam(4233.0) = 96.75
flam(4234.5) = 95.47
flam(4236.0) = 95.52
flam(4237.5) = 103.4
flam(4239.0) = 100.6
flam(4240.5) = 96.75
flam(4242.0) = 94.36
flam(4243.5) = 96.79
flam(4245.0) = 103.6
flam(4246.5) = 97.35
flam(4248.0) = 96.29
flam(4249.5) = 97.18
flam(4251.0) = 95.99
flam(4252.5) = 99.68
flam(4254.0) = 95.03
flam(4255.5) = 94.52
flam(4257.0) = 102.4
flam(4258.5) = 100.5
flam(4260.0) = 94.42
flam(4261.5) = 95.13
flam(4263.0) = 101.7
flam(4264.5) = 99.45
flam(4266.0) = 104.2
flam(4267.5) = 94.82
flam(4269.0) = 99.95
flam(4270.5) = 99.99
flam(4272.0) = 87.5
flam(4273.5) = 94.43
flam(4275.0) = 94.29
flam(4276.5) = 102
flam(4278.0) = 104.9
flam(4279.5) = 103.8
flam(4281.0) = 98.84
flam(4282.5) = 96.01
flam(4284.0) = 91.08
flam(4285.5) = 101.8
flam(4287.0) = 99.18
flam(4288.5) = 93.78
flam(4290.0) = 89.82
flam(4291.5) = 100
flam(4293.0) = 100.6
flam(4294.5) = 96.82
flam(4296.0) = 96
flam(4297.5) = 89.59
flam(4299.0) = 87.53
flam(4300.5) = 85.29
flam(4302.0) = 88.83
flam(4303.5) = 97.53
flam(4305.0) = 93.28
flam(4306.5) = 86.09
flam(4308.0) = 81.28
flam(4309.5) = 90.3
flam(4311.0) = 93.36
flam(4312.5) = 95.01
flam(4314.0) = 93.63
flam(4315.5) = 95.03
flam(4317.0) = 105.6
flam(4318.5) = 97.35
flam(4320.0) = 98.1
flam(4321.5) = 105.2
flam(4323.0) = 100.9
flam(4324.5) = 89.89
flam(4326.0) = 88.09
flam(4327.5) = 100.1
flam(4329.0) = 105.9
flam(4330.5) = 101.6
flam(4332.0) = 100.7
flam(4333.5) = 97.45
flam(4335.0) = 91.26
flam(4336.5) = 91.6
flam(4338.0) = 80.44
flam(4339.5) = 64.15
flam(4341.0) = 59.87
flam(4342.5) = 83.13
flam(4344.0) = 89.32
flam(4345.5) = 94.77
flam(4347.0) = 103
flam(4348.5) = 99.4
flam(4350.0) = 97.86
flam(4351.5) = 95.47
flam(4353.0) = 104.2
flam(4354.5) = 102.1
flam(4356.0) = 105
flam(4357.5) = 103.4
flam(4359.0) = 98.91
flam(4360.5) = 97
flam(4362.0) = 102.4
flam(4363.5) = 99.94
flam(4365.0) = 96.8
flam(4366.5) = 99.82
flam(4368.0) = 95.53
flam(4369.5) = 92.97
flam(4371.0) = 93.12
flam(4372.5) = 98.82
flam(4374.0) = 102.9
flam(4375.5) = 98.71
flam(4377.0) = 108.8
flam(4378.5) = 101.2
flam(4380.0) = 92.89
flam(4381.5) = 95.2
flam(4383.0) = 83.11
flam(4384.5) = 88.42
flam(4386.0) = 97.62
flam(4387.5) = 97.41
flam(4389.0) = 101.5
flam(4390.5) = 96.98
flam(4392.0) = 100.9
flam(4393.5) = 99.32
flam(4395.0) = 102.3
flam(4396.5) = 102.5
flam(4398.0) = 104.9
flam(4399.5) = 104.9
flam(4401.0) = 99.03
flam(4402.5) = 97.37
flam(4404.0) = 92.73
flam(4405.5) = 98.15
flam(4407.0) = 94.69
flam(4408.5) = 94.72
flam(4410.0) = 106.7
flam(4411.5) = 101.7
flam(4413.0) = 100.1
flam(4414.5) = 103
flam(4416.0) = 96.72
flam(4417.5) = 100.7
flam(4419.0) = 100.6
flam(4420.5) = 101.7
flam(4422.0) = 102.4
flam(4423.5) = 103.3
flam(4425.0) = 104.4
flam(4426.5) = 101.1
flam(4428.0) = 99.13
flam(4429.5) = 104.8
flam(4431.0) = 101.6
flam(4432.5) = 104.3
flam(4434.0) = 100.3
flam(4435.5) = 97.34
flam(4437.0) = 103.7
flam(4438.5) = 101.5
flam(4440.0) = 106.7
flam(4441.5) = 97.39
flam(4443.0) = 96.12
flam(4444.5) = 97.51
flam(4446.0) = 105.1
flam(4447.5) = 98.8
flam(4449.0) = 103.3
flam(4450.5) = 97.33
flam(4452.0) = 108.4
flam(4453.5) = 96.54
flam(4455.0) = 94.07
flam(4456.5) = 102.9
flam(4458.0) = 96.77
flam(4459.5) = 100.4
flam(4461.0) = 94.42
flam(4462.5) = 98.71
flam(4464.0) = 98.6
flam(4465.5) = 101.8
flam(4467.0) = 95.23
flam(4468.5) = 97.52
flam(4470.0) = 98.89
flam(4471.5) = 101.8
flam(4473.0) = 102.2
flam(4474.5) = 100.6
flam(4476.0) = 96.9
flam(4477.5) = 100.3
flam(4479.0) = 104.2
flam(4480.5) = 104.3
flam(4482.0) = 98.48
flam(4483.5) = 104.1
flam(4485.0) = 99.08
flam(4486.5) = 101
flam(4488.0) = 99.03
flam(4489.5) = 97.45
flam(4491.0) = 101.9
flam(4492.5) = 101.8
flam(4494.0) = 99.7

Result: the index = 0.08 mag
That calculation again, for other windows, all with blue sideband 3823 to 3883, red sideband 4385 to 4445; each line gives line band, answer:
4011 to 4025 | -0.09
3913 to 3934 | 0.12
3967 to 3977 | 0.49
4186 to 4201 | -0.02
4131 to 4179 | -0.06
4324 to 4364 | 0.05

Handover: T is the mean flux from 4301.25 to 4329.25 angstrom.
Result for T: 94.8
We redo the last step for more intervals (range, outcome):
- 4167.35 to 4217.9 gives 99.4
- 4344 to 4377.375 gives 99.3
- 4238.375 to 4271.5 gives 98.1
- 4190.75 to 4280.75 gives 98.5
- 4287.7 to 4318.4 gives 93.1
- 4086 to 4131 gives 97.9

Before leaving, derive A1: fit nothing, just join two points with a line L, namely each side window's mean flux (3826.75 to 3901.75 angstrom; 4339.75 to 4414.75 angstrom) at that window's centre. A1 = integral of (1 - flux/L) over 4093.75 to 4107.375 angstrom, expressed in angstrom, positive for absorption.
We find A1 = 0.8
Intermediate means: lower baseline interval 89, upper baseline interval 97.4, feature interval 87.1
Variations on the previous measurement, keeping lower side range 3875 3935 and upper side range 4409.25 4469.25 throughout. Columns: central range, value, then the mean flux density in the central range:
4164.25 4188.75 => -1.8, 100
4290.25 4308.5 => 0.9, 92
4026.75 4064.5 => -3.9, 99.1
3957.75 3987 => 3.0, 78.6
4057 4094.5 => -4.3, 101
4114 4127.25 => -1.6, 103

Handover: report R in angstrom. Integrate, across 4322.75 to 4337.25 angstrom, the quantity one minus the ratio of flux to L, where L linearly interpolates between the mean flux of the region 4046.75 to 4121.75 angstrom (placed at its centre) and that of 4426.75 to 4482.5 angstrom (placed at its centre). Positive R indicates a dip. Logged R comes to 0.4 angstrom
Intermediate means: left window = 98.5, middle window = 96.6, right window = 100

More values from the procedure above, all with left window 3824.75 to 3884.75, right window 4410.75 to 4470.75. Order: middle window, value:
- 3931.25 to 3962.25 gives 3.8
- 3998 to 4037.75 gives -3.1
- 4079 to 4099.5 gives -1.7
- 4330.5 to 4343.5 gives 1.8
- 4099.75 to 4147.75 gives -1.4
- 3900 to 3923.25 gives -1.0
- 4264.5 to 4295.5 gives 0.0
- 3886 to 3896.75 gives 1.4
